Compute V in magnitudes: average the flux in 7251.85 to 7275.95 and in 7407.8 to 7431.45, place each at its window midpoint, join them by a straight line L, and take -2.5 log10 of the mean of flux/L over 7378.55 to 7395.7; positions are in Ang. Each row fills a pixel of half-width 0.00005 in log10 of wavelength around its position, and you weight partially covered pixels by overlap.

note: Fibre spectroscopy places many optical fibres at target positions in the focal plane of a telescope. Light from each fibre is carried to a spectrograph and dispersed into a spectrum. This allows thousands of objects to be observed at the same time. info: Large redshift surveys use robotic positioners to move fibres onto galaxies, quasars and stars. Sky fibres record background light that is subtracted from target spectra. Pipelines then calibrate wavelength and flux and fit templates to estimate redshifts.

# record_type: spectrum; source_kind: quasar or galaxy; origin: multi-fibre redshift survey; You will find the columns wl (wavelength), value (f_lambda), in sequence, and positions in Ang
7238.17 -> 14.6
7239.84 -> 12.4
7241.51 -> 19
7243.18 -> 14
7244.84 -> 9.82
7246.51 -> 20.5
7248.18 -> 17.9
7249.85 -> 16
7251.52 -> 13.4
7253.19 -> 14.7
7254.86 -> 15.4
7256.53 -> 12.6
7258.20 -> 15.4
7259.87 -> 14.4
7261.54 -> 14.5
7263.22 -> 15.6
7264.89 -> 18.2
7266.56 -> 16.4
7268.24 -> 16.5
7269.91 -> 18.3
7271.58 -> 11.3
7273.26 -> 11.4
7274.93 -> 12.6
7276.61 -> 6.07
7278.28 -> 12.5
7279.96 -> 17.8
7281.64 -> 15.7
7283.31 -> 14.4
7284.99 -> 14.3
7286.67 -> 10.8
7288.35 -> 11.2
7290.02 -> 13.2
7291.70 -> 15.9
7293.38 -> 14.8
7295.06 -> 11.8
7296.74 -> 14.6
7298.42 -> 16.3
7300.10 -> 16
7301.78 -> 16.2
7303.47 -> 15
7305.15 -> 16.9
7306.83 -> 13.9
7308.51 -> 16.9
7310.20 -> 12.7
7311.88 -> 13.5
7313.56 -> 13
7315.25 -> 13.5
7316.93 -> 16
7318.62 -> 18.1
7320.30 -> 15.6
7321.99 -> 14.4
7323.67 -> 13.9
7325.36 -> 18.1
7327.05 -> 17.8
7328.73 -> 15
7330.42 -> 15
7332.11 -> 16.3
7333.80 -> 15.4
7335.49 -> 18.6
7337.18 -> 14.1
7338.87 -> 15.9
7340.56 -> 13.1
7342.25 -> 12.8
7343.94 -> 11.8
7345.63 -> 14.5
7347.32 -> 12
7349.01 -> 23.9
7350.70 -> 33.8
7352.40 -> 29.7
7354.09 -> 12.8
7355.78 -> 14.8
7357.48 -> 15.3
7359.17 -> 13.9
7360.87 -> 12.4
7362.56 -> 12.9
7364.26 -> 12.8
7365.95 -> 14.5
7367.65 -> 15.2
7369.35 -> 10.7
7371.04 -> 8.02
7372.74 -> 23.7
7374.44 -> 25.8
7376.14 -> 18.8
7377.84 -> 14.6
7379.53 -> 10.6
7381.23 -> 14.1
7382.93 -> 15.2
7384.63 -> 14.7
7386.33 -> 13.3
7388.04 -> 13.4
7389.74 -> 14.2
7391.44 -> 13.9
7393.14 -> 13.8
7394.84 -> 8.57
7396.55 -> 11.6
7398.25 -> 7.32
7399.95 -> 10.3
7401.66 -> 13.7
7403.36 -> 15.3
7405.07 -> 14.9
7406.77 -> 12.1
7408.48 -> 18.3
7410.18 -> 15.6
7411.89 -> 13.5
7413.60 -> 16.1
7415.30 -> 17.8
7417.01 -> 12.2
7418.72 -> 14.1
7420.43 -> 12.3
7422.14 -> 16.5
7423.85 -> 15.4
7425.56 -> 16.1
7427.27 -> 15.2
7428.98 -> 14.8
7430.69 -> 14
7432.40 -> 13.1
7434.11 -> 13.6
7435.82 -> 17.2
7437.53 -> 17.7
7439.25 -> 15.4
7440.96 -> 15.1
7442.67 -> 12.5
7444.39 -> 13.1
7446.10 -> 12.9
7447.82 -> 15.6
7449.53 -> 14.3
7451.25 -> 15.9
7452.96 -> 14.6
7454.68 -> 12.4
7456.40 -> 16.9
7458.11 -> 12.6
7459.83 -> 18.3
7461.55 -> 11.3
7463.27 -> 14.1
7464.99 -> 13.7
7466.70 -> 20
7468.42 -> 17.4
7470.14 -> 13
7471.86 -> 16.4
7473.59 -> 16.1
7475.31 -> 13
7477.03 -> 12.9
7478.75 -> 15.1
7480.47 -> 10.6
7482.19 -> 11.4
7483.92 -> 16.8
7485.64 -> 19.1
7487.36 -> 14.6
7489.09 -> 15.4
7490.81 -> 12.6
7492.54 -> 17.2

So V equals 0.14 mag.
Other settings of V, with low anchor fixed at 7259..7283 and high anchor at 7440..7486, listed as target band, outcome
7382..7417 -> 0.067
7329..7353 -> -0.204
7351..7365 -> -0.129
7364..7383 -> -0.068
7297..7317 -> -0.039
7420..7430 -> -0.044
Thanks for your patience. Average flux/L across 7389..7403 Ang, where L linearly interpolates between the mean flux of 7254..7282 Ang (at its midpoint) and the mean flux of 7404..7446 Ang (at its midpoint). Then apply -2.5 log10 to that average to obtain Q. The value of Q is 0.24 mag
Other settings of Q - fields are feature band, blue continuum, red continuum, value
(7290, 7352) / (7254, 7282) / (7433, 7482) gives -0.10 mag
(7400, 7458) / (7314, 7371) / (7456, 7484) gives 0.02 mag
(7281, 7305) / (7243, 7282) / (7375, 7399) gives 0.00 mag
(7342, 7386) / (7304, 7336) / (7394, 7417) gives -0.12 mag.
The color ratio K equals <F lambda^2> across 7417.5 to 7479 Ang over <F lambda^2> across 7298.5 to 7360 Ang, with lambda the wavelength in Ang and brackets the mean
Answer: 0.9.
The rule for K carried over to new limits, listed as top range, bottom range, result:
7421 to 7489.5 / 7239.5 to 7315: 1.07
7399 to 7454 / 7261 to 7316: 1.06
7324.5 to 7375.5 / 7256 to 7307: 1.16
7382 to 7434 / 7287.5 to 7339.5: 0.94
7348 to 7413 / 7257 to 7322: 1.07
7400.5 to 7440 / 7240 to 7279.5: 1.07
